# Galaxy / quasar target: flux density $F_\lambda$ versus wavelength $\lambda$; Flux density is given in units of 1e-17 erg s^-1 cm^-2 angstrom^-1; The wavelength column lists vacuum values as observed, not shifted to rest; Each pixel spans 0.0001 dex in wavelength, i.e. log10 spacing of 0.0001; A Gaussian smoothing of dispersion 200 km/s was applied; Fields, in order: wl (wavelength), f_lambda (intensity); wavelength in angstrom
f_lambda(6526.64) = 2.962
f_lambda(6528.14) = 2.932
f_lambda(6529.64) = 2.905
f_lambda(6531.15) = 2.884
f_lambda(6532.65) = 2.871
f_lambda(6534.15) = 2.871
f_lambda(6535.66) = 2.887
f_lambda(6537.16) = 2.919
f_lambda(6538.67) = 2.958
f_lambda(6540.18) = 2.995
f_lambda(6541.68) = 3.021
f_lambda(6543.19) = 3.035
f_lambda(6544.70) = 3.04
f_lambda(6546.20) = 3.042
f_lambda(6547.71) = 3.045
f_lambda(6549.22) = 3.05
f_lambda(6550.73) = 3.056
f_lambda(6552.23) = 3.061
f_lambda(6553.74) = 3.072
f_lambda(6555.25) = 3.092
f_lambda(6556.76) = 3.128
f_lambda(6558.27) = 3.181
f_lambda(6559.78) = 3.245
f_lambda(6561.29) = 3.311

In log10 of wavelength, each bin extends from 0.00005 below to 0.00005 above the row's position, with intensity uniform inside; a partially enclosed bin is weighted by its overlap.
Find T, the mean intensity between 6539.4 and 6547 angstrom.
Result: 3.03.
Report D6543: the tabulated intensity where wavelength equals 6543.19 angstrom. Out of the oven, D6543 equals 3.035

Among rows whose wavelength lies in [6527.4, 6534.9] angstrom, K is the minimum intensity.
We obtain 2.871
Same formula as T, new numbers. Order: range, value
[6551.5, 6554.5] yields 3.06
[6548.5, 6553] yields 3.06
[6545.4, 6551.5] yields 3.05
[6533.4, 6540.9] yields 2.92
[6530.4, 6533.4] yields 2.88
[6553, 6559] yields 3.12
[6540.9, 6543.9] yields 3.03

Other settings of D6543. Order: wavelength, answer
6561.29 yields 3.311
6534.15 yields 2.871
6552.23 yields 3.061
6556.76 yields 3.128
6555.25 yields 3.092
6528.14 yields 2.932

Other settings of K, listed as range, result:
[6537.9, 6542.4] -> 2.958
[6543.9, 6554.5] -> 3.04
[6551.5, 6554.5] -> 3.061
